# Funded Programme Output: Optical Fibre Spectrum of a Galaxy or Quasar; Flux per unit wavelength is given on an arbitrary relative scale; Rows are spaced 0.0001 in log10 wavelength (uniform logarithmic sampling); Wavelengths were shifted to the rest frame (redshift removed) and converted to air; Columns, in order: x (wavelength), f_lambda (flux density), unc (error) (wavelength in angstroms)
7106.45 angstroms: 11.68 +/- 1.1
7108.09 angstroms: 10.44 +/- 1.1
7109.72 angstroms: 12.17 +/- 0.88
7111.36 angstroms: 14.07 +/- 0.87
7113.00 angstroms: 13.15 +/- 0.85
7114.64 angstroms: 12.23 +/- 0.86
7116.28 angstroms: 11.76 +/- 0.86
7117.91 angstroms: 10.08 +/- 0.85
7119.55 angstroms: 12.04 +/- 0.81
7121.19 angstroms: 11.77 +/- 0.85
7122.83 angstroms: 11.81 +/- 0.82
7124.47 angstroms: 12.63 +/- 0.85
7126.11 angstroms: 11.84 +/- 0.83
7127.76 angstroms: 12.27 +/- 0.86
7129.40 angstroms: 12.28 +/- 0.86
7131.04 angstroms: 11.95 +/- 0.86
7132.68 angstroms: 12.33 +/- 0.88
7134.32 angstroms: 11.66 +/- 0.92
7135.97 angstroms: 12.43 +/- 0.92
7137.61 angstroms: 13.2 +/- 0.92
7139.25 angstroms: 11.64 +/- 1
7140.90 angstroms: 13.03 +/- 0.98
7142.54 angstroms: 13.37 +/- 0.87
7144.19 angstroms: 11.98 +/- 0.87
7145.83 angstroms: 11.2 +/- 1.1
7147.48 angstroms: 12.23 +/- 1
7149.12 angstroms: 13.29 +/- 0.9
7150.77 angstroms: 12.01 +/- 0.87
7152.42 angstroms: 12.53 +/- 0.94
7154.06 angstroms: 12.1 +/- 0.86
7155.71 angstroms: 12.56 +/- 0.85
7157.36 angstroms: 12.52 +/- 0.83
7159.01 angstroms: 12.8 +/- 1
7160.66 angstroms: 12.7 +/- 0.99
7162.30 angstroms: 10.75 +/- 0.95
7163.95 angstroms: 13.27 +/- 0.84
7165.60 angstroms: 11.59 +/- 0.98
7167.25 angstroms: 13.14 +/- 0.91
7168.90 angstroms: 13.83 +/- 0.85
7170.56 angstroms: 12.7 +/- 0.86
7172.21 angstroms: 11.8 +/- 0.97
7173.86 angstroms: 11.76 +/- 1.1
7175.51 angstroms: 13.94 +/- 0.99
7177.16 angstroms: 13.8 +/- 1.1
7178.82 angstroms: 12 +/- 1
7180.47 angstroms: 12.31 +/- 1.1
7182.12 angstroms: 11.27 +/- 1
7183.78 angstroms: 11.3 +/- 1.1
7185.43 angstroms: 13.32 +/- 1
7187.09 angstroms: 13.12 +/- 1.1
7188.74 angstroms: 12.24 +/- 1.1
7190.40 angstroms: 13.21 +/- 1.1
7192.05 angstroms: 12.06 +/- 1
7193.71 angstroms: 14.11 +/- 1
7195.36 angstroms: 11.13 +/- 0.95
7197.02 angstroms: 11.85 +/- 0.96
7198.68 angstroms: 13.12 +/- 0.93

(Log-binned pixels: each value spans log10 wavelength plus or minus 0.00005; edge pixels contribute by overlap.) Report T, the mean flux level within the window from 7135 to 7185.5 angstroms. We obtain 12.4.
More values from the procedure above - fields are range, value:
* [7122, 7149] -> 12.3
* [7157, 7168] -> 12.4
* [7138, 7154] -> 12.4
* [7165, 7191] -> 12.6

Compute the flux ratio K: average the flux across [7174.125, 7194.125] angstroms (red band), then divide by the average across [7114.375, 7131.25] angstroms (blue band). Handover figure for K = 1.07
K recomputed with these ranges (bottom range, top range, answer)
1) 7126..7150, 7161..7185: 1.01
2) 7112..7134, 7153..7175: 1.04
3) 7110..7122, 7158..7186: 1.03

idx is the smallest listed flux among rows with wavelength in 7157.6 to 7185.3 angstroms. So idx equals 10.75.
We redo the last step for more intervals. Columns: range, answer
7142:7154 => 11.2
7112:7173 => 10.08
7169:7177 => 11.76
